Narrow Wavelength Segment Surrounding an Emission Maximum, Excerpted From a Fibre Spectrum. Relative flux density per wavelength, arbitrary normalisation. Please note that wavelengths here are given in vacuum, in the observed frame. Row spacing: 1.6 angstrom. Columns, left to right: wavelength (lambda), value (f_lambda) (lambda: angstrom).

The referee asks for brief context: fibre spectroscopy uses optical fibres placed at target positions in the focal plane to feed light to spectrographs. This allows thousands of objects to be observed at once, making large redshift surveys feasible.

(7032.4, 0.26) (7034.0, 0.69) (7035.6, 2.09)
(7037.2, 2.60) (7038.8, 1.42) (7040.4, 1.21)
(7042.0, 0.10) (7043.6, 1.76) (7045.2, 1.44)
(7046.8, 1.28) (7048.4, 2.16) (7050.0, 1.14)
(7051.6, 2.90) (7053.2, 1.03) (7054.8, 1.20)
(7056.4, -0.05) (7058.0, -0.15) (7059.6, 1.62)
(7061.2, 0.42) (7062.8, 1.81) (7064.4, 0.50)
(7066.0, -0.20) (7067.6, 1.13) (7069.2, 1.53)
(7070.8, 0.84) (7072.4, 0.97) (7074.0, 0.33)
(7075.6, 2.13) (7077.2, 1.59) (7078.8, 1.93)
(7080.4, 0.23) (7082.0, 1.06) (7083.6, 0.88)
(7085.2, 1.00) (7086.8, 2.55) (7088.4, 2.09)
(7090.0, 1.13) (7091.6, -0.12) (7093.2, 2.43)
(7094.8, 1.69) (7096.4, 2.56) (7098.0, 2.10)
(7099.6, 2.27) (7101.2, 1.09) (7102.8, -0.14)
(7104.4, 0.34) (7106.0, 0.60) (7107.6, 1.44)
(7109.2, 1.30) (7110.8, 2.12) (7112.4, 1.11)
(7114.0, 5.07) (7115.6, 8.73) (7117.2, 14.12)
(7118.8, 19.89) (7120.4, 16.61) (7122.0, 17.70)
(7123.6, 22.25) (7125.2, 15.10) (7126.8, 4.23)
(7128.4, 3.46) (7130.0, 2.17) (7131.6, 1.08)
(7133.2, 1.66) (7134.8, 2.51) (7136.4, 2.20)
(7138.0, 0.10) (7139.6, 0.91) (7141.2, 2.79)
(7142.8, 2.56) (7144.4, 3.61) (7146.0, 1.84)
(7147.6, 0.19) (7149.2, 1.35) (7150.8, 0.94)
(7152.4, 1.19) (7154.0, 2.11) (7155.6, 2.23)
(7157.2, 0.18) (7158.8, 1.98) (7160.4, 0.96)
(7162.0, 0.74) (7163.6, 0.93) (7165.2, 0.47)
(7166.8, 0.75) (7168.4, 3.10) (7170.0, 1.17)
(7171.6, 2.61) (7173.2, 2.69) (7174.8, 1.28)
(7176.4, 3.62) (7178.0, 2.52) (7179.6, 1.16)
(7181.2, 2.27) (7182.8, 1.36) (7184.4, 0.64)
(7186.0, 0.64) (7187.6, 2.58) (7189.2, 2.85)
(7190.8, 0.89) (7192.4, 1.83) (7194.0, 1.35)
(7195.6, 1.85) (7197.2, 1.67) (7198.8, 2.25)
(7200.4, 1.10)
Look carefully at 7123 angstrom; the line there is [O II] 3727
